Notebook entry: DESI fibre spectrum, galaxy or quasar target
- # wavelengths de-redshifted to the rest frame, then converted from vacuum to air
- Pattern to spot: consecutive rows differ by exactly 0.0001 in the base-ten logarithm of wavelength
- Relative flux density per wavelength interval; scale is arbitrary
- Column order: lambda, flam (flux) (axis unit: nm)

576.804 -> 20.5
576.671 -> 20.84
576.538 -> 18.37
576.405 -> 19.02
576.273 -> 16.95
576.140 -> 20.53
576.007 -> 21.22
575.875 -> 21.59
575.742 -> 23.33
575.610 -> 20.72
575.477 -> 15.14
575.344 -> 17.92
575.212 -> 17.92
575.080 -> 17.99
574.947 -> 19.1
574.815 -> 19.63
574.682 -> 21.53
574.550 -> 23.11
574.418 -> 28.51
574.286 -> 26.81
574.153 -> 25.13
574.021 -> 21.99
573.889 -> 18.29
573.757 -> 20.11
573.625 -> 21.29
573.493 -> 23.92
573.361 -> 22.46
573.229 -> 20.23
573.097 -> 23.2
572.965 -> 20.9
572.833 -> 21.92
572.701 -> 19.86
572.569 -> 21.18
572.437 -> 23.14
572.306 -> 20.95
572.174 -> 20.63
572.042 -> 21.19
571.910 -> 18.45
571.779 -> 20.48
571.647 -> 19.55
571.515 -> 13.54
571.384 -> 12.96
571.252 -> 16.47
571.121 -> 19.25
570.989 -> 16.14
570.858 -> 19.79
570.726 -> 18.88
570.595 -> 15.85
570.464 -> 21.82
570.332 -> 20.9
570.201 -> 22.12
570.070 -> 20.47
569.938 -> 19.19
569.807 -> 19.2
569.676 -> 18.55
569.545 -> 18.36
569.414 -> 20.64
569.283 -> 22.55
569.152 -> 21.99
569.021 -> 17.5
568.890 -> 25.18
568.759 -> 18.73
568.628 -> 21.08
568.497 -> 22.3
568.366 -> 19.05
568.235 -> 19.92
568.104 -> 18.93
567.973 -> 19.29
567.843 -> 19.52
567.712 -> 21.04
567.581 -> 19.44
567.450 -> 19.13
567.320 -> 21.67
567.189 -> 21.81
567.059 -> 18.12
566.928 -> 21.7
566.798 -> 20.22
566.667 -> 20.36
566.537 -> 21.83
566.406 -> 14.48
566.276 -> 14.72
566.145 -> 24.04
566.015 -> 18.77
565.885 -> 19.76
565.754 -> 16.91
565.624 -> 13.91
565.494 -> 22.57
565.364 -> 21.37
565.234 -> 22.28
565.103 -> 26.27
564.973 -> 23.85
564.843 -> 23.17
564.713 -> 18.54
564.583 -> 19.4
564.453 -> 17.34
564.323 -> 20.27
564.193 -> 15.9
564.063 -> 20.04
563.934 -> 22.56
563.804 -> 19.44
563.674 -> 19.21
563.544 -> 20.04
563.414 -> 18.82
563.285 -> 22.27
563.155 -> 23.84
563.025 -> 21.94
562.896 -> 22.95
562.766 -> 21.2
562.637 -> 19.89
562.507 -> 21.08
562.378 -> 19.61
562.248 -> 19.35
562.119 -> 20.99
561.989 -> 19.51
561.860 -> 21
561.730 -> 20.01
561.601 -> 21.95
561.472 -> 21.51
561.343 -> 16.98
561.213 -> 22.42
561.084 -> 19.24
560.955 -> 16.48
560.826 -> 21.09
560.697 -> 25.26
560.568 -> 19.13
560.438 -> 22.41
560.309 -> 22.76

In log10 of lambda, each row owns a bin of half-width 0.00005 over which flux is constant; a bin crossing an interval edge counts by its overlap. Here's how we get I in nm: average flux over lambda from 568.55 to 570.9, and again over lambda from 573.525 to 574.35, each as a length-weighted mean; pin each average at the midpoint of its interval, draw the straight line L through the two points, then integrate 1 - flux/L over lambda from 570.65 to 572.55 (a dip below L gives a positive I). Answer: 0.22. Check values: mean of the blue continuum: 20.2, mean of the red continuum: 22.3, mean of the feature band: 18.7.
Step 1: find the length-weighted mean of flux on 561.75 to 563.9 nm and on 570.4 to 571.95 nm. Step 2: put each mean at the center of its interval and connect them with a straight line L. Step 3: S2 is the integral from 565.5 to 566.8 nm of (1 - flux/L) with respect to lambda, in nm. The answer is 0.06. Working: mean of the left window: 20.7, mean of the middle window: 18.6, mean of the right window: 17.8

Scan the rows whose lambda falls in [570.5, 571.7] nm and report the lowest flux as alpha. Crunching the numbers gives 12.96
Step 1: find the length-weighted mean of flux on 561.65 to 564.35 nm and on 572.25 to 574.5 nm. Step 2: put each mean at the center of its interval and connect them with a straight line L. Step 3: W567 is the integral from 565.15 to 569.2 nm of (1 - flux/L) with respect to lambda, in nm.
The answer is 0.25 nm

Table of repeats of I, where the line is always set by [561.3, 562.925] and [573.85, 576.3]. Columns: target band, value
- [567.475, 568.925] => 0.03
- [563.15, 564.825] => 0.06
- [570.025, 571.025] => 0.06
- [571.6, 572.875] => 0.01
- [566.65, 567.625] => 0.02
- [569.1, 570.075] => 0.03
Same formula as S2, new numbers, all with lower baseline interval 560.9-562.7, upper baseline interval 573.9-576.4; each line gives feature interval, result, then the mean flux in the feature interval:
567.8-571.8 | 0.24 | 19.3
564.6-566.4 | 0.00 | 20.2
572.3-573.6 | -0.06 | 21.8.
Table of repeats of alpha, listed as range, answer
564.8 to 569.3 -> 13.91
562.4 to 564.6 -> 15.9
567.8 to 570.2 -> 17.5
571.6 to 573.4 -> 18.45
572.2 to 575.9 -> 15.14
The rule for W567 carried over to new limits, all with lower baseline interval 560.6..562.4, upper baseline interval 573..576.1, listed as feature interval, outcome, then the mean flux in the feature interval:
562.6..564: -0.04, 21.1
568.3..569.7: 0.02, 20.6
